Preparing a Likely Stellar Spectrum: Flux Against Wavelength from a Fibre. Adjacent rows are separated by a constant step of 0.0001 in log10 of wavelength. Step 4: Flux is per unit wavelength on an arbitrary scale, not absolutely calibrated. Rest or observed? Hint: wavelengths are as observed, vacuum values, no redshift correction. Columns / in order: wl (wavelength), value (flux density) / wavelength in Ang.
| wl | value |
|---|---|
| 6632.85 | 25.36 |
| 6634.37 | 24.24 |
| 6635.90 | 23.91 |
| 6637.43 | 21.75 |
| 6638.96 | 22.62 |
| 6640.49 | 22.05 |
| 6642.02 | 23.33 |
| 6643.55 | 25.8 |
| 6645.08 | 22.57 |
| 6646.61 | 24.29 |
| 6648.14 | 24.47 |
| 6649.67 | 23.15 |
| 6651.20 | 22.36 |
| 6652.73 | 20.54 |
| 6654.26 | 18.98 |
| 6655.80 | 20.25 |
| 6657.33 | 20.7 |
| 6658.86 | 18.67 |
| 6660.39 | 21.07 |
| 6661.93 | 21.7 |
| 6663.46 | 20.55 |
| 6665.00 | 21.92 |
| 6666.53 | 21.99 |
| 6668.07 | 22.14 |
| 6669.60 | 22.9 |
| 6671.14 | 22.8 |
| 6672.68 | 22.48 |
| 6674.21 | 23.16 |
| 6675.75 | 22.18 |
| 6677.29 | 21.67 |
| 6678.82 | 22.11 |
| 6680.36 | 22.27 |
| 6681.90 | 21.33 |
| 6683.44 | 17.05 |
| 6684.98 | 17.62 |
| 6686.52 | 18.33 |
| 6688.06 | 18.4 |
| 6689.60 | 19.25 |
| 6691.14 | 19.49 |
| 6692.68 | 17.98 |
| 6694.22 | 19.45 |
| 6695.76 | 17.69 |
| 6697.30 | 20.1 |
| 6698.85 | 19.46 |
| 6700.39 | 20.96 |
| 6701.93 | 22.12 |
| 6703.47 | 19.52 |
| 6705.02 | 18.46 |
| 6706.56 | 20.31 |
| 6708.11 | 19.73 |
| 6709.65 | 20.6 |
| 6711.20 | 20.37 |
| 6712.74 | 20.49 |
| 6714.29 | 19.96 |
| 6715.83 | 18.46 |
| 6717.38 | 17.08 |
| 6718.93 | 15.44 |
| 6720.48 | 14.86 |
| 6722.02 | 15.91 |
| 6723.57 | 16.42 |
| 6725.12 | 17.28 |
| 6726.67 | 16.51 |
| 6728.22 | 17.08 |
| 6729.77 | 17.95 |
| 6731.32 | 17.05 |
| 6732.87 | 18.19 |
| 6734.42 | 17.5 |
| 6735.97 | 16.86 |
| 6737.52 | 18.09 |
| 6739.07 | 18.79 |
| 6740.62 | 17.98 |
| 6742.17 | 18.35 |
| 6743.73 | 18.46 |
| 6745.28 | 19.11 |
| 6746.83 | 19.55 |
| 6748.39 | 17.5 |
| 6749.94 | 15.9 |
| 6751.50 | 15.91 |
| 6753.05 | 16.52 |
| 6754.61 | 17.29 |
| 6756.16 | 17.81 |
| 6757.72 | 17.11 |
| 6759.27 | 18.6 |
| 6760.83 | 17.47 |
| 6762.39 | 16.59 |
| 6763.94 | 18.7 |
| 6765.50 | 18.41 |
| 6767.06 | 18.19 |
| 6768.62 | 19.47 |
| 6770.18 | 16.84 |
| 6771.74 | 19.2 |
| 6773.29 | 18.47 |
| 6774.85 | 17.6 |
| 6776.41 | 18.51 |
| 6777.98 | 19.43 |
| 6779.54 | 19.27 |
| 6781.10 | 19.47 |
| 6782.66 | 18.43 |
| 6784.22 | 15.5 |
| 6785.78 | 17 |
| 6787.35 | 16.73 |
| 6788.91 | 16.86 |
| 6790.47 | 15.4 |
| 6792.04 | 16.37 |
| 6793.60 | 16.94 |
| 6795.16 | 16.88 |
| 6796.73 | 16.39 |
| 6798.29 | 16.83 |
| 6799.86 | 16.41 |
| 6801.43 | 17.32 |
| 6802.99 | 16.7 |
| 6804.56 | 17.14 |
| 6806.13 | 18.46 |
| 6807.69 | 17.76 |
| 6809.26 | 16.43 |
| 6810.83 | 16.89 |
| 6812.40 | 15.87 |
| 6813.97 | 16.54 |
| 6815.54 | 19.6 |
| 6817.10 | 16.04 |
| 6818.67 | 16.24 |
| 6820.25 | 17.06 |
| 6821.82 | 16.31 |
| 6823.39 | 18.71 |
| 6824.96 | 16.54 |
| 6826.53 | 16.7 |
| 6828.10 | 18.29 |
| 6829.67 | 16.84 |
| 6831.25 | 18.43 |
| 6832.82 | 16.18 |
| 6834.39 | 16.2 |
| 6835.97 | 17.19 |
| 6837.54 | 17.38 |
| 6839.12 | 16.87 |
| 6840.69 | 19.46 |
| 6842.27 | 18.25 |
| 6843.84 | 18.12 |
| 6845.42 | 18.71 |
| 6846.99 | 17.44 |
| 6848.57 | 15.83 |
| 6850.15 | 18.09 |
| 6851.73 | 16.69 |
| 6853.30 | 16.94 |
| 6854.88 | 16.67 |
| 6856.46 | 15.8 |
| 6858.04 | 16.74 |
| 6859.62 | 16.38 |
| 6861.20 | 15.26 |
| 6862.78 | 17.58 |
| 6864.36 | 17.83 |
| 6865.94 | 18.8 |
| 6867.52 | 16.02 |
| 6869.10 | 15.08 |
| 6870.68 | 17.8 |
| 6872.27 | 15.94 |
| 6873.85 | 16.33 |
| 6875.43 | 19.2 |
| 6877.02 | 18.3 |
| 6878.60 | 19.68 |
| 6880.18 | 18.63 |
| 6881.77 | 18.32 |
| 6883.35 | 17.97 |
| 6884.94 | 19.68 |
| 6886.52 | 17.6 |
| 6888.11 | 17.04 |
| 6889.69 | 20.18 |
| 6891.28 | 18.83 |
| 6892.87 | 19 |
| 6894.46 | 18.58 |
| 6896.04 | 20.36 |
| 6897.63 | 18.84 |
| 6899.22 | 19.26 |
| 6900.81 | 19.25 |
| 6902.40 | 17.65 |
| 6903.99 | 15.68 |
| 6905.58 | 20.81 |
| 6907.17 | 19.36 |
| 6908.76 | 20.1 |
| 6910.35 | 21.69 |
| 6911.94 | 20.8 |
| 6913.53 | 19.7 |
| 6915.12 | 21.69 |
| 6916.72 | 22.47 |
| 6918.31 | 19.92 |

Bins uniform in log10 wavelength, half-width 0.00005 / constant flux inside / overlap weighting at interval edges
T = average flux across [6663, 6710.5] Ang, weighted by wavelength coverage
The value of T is 20.4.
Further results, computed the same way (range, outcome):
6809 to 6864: 17.1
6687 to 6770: 18.2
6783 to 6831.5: 16.9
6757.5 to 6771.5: 18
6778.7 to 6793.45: 17.2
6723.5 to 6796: 17.7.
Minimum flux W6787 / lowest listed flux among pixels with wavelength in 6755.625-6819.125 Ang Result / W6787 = 15.4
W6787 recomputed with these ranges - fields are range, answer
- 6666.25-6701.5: 17.05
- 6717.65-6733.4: 14.86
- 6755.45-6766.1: 16.59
